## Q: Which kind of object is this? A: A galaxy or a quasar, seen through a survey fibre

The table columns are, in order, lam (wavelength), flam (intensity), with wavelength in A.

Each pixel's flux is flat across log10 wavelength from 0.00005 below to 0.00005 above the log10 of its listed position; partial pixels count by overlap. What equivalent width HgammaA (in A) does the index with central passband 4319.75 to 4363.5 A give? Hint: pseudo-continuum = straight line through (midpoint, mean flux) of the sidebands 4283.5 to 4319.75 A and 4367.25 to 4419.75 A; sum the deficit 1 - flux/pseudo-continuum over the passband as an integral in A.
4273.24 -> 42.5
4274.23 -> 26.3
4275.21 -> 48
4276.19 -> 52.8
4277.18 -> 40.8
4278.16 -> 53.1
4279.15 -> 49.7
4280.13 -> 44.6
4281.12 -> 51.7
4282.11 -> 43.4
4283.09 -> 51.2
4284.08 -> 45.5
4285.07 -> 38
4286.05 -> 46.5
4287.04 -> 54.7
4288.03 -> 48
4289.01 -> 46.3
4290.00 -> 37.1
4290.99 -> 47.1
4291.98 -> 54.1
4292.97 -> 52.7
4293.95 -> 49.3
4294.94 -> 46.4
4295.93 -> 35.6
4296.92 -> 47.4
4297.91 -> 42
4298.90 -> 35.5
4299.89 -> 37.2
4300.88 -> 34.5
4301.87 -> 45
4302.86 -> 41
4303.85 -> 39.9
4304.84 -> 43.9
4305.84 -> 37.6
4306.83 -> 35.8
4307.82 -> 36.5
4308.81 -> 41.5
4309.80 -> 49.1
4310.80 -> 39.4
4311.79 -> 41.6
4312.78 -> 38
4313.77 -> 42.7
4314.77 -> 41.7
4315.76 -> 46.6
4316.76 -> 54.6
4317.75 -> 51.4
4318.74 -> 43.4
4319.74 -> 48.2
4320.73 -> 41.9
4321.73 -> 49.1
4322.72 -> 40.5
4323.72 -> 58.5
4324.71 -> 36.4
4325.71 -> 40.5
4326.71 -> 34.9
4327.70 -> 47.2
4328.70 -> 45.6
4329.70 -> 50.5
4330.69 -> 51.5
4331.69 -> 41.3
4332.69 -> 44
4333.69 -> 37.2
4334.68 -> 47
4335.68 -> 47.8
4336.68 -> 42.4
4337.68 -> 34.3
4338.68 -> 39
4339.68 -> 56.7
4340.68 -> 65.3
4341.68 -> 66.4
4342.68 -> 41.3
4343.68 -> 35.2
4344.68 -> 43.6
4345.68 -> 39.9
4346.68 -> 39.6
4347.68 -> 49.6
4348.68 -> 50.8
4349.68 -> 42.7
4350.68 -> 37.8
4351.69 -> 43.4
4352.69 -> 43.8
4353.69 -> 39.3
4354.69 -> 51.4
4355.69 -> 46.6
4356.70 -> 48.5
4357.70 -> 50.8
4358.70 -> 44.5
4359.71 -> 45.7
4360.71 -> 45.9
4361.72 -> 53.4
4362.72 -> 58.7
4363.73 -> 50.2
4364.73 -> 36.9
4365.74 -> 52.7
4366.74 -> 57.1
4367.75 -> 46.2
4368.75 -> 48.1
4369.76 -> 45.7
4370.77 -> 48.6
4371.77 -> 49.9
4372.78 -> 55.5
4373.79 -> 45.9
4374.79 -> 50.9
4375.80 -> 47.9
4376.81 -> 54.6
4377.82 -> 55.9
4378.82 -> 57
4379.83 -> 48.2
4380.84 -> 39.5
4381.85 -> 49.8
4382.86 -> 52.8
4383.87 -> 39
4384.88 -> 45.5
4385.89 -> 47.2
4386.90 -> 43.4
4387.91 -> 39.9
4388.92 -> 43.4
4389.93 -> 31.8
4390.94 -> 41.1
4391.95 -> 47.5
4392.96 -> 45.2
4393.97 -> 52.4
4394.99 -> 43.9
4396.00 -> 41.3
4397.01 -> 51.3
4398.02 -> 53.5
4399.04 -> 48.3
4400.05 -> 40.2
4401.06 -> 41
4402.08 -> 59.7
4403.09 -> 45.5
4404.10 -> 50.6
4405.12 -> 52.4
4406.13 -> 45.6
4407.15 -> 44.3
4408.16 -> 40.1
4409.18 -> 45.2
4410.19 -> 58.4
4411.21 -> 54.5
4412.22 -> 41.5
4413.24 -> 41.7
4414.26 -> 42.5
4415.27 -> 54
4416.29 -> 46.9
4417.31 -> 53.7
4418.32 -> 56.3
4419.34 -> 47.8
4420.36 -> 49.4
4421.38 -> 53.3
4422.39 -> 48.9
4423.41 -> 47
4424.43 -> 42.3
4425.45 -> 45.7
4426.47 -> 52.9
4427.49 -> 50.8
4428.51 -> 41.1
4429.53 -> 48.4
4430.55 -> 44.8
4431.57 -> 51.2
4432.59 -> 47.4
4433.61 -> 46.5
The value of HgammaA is -0.5 A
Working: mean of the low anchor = 43.6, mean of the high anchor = 47.6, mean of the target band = 45.9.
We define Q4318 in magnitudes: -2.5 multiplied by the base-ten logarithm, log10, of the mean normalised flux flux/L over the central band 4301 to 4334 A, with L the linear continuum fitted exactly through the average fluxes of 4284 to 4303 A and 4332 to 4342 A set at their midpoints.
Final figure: 0.06 mag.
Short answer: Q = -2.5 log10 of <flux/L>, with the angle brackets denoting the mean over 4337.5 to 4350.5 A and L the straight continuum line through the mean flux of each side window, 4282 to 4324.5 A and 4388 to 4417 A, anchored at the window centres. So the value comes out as -0.03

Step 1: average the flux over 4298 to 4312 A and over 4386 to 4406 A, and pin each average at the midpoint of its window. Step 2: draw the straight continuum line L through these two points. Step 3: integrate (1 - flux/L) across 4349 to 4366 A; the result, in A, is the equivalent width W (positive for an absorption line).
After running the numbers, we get -1.2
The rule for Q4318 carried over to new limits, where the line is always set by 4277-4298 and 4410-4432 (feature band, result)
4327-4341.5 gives 0.02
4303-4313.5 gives 0.17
